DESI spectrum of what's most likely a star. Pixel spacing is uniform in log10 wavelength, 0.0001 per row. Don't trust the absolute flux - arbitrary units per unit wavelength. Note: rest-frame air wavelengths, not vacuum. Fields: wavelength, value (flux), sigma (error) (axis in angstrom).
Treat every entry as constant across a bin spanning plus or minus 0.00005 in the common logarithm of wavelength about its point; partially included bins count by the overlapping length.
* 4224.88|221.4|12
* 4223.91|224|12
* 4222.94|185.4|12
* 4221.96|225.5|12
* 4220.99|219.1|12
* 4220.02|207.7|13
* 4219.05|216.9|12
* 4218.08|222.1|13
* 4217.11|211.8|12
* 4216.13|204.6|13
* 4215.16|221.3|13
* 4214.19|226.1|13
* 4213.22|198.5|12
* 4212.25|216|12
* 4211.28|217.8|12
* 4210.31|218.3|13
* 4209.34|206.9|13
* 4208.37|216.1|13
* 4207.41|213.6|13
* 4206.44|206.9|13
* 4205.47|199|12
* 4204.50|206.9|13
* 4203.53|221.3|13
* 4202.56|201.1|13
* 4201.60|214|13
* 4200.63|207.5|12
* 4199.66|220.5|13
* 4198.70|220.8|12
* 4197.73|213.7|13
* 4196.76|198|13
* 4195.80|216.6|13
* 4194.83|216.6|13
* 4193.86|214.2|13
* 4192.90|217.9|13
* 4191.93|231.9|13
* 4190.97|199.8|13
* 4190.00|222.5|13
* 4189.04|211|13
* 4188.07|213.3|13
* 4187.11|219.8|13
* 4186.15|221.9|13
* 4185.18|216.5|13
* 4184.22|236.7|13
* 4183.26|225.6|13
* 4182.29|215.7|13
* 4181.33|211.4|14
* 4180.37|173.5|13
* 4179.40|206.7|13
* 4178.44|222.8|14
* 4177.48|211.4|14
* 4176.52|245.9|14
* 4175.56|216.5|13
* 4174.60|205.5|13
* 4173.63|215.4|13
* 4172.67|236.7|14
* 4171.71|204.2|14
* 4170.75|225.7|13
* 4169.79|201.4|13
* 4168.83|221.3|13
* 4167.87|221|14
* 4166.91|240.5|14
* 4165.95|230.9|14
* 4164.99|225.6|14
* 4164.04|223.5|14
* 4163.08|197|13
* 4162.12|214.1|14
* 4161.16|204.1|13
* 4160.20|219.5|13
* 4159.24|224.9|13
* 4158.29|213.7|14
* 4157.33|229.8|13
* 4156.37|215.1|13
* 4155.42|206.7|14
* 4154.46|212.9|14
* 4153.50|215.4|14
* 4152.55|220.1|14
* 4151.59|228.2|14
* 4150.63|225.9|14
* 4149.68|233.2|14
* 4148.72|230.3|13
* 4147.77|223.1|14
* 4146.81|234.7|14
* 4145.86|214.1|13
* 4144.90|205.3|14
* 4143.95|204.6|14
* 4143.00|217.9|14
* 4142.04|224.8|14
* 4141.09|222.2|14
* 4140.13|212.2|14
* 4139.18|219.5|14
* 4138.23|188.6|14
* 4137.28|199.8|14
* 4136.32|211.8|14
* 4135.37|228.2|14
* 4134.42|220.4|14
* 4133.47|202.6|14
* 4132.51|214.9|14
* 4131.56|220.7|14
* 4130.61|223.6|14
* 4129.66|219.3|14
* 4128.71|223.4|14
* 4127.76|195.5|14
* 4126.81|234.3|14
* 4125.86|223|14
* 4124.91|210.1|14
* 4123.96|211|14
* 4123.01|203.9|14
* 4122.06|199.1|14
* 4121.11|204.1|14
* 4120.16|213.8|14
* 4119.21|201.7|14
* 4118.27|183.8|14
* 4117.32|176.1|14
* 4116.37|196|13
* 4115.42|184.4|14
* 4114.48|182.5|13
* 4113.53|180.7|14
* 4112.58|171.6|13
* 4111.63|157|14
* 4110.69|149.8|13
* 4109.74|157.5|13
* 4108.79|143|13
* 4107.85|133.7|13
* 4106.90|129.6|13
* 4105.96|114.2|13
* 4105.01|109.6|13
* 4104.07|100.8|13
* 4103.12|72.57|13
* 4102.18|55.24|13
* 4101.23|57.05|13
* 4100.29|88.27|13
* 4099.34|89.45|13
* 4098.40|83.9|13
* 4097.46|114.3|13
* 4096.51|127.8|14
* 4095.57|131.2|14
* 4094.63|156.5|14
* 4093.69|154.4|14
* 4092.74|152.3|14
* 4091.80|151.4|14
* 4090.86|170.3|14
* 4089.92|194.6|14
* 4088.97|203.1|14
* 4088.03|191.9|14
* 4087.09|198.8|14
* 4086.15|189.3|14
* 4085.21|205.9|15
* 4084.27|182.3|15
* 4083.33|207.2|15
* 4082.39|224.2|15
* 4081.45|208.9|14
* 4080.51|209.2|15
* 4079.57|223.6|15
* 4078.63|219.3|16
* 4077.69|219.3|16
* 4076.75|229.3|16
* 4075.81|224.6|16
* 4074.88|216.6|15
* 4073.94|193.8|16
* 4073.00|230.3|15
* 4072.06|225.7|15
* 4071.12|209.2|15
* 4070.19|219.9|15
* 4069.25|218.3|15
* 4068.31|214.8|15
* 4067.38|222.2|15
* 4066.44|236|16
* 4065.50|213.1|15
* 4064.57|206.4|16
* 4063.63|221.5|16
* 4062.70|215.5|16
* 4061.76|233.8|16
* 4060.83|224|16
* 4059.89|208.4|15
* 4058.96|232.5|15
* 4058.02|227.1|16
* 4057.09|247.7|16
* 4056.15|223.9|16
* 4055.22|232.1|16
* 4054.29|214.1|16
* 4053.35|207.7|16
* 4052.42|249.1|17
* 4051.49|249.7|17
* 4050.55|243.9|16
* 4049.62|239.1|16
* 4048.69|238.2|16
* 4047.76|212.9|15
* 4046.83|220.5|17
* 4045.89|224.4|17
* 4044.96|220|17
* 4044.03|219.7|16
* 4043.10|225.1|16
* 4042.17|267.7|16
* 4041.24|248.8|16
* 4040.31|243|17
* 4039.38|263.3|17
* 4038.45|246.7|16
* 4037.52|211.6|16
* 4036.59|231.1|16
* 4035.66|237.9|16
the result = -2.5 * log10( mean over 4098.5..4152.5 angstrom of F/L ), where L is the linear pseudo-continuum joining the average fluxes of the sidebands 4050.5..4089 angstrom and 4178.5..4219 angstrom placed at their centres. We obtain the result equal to 0.17 mag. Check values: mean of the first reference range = 218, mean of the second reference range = 214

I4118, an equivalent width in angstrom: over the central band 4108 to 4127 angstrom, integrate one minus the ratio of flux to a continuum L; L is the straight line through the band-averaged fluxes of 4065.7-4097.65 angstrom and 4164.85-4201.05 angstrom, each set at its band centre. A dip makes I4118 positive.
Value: 1.6 angstrom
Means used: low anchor 197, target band 188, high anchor 217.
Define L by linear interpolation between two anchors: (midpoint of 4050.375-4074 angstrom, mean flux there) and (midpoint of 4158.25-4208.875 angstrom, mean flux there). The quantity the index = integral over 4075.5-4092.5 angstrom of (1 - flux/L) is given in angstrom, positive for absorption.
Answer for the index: 1.6 angstrom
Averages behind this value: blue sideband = 224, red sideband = 216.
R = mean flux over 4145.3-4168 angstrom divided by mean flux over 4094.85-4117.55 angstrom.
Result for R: 1.7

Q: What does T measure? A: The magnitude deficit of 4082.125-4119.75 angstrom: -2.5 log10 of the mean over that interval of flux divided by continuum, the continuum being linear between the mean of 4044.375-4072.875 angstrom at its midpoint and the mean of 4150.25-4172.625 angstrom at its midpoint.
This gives 0.42 mag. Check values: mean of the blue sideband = 225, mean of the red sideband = 219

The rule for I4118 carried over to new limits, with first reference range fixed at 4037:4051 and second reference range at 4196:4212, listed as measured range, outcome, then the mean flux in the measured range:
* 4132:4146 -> 0.6 angstrom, 212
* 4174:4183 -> 0.1 angstrom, 212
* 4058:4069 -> 0.5 angstrom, 221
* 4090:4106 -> 7.9 angstrom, 115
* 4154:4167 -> 0.0 angstrom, 218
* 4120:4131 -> 0.5 angstrom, 213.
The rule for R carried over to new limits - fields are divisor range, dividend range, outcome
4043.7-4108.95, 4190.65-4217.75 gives 1.12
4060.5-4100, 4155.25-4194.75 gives 1.12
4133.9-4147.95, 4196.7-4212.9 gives 0.99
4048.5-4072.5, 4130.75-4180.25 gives 0.96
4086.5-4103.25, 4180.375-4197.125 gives 1.61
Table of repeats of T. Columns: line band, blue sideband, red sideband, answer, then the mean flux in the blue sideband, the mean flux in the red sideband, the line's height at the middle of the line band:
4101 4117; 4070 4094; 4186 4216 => 0.44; 202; 214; 205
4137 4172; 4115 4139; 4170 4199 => -0.03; 208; 216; 212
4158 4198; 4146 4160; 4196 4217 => 0.00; 222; 212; 217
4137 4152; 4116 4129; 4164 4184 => -0.04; 205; 218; 211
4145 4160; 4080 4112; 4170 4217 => -0.19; 148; 215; 186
